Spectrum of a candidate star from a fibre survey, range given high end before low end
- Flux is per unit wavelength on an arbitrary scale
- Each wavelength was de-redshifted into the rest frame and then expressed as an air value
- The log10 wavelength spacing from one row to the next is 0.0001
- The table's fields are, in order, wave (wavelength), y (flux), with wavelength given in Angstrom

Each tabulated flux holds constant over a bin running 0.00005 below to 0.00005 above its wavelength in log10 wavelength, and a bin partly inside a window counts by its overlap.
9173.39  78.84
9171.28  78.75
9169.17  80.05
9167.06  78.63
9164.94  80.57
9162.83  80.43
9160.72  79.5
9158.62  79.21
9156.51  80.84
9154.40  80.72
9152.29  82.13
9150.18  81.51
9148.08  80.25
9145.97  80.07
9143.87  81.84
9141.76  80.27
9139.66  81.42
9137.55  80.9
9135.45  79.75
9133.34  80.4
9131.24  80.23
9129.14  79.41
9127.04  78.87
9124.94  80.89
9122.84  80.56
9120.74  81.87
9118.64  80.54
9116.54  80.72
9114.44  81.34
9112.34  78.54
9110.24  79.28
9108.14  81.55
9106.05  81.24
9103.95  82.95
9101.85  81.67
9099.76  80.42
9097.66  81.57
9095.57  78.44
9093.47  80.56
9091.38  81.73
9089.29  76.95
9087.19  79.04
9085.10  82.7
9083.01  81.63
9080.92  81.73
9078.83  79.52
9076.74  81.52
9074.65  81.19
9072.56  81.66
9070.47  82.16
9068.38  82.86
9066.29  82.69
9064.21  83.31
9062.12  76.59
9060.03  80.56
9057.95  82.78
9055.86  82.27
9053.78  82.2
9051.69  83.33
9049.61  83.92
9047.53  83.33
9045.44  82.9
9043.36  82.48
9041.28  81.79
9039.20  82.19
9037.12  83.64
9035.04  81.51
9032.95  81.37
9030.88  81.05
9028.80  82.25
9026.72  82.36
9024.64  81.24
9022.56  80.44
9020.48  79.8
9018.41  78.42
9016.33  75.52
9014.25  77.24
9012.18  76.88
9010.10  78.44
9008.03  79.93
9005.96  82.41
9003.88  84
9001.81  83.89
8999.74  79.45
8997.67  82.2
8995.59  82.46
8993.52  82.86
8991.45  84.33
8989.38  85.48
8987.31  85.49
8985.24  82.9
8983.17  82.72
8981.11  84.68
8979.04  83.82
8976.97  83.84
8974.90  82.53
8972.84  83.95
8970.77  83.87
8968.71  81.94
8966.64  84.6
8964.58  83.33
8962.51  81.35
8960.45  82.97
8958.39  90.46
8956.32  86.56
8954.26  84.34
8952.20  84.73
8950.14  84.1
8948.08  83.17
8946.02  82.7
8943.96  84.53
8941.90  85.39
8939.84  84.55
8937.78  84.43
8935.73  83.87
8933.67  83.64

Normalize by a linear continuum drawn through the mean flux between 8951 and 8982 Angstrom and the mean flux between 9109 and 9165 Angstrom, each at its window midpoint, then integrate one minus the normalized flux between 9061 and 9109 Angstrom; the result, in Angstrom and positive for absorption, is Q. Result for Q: 0.3 Angstrom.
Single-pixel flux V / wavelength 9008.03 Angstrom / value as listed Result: 79.93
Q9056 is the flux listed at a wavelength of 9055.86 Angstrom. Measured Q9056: 82.27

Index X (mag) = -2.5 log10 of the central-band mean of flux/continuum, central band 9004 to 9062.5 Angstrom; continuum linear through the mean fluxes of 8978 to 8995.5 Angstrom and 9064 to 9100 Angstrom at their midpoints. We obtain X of 0.02 mag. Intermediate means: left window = 84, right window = 81.1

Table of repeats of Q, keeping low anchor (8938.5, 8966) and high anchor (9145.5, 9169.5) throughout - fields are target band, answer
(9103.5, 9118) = 0.10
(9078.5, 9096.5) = 0.32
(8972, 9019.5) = 0.98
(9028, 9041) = 0.13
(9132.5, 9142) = 0.02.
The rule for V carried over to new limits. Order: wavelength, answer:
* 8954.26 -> 84.34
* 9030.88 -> 81.05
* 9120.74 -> 81.87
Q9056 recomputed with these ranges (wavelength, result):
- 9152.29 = 82.13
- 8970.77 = 83.87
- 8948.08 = 83.17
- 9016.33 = 75.52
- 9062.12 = 76.59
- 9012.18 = 76.88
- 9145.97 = 80.07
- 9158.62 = 79.21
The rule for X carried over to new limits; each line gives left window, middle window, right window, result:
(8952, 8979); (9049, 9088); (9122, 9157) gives 0.01 mag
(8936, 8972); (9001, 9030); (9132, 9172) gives 0.04 mag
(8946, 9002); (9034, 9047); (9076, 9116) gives -0.01 mag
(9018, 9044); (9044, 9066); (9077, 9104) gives -0.01 mag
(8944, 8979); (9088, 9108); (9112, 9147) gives 0.01 mag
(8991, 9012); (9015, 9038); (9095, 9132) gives 0.01 mag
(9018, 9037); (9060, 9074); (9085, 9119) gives -0.01 mag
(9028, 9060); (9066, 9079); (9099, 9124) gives 0.00 mag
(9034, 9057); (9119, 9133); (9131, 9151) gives 0.01 mag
